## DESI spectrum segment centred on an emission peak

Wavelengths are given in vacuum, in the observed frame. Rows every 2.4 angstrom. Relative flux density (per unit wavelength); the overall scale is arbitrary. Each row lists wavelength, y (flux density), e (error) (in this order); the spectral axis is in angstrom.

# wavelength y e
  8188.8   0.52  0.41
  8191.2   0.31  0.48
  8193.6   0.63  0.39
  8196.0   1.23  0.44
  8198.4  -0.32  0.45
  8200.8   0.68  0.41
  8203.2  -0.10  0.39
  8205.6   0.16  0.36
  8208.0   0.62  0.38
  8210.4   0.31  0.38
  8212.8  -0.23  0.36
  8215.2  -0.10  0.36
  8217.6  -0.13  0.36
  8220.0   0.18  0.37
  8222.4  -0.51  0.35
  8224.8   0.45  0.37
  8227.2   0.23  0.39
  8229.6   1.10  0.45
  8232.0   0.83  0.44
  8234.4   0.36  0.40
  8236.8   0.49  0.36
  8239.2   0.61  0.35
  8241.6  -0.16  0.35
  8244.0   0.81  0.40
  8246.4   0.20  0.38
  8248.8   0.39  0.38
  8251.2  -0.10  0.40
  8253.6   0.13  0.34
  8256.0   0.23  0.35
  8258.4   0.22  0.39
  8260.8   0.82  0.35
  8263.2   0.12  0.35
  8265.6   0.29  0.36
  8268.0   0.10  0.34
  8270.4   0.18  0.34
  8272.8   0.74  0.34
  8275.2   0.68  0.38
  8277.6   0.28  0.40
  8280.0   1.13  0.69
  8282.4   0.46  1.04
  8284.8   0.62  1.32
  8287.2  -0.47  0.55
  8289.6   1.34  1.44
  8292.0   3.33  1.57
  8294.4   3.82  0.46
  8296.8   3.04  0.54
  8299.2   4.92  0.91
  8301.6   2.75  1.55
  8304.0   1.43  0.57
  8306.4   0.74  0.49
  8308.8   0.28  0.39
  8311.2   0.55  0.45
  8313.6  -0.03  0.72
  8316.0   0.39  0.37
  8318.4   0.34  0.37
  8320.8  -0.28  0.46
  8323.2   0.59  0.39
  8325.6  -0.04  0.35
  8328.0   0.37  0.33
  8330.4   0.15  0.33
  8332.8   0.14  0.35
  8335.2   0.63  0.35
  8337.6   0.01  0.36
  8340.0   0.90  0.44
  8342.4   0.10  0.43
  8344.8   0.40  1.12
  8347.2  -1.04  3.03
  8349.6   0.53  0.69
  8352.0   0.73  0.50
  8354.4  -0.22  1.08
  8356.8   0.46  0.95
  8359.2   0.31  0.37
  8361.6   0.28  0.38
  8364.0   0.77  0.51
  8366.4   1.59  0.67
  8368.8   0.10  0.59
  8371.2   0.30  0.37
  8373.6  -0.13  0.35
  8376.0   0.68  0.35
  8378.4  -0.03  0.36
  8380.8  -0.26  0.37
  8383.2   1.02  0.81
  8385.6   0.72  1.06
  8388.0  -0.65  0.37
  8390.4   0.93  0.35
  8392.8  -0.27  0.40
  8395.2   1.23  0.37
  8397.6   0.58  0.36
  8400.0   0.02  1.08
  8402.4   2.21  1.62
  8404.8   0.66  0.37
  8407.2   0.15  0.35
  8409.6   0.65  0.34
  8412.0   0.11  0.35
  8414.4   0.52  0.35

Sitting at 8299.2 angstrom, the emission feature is [O II] 3727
